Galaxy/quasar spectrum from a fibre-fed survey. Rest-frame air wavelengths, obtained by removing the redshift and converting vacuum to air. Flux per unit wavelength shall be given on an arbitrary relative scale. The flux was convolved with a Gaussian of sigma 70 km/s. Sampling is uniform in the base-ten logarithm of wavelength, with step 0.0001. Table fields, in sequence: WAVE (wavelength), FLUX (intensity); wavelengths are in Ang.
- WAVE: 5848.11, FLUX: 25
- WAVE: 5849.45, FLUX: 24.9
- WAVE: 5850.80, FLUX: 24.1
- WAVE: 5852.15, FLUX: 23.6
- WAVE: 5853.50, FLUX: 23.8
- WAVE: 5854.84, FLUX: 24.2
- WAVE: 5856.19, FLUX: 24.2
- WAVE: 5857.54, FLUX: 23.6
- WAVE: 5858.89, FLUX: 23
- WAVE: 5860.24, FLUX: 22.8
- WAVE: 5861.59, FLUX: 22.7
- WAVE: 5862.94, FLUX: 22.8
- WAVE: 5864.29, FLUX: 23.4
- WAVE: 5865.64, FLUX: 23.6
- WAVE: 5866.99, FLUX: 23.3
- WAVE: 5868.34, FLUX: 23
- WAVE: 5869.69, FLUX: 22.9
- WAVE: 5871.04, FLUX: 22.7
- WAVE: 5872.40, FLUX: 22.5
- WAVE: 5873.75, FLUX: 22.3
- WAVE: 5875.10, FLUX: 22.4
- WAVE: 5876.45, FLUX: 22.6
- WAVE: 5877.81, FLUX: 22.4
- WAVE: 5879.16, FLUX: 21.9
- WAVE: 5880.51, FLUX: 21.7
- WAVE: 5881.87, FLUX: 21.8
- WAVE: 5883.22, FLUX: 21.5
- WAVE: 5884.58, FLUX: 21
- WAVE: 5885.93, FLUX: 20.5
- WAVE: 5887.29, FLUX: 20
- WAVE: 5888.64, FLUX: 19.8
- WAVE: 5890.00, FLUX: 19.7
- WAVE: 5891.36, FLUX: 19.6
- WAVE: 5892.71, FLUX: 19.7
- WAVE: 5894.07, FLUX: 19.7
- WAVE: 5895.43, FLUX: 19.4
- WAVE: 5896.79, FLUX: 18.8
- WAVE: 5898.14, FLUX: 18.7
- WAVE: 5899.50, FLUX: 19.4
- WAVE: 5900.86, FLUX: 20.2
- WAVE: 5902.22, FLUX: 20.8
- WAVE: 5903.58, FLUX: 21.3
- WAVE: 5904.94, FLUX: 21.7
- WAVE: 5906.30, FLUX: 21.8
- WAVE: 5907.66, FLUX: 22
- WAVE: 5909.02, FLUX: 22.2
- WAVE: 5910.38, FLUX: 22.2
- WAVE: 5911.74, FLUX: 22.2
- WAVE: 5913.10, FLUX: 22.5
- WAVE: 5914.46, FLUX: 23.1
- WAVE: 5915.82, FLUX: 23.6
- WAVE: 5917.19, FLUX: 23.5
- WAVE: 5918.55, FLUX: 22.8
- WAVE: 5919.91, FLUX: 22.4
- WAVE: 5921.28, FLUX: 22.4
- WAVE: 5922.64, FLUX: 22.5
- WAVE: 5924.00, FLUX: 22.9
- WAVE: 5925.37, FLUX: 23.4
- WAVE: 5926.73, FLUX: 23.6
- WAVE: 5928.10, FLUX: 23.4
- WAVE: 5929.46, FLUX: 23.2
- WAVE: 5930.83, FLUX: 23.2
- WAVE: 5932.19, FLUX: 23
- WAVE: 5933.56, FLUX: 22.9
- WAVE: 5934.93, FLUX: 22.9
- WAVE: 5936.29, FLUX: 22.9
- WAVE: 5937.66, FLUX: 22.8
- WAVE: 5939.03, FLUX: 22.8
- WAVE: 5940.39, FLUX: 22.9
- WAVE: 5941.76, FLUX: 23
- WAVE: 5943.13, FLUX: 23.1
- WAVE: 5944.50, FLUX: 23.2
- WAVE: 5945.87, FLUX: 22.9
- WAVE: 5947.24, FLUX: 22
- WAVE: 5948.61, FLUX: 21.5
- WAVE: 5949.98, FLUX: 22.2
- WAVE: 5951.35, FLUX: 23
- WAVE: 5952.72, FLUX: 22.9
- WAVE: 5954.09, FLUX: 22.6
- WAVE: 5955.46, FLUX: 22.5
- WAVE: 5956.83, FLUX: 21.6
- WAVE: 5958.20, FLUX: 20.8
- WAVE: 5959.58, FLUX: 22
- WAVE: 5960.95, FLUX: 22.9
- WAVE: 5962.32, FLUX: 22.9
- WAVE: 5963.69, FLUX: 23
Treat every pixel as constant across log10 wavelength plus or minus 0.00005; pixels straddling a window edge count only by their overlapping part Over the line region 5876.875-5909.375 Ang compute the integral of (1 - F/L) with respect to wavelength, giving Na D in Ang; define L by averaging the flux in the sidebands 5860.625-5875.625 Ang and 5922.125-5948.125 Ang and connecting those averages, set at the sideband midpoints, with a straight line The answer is 3.2 Ang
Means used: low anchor 22.9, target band 20.6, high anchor 23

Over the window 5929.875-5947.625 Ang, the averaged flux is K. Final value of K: 22.9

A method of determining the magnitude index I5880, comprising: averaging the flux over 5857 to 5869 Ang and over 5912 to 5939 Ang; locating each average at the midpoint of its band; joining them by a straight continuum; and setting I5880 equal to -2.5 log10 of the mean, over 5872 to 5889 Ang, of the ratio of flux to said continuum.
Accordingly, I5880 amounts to 0.07 mag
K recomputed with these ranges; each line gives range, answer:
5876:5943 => 21.8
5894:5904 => 19.7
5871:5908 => 20.9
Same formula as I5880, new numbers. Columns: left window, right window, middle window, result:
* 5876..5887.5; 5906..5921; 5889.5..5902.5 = 0.13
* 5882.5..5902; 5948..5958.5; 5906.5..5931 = -0.10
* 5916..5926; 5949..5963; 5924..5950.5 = -0.01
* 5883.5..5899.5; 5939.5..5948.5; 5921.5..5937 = -0.06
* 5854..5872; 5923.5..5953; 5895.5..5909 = 0.12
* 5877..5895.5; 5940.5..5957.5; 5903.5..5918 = -0.05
